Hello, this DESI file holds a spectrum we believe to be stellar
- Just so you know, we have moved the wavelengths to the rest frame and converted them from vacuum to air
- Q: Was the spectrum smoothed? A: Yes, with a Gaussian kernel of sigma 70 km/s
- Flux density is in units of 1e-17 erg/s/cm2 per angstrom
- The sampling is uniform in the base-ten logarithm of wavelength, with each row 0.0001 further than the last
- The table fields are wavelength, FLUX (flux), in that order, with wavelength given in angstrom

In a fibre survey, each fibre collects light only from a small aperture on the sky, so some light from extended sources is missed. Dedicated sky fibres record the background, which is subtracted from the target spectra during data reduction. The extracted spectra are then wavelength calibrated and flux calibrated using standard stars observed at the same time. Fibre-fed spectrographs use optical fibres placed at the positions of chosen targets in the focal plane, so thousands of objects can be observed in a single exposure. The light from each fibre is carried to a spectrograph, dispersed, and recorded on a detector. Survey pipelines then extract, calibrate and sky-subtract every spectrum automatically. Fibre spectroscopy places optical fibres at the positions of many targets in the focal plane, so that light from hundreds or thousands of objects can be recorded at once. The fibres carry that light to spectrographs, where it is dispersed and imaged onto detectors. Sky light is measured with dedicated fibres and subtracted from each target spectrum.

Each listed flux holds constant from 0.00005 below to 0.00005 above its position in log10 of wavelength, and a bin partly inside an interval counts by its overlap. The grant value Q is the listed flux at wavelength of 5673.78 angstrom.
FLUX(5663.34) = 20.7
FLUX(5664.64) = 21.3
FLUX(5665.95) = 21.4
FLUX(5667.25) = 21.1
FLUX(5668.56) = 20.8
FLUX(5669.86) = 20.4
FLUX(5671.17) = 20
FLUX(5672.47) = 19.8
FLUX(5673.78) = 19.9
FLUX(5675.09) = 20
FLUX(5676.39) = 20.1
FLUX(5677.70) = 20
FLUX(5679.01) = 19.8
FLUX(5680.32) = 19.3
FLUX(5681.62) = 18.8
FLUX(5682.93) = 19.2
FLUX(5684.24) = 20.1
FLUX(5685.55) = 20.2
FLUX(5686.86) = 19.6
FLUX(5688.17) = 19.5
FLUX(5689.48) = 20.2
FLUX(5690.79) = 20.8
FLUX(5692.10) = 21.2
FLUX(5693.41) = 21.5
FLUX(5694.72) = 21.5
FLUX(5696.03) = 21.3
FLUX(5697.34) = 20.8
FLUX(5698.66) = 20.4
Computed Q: 19.9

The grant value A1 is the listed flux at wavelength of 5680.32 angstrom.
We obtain 19.3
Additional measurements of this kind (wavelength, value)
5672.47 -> 19.8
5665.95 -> 21.4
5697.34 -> 20.8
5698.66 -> 20.4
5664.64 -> 21.3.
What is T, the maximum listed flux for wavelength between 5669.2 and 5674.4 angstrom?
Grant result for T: 20.4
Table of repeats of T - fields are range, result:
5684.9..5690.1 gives 20.2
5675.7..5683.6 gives 20.1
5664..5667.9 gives 21.4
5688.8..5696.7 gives 21.5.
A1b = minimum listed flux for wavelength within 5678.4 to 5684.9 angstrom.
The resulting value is 18.8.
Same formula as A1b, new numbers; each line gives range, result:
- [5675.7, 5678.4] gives 20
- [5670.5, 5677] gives 19.8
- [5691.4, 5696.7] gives 21.2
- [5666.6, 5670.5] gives 20.4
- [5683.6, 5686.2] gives 20.1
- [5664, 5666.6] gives 21.3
